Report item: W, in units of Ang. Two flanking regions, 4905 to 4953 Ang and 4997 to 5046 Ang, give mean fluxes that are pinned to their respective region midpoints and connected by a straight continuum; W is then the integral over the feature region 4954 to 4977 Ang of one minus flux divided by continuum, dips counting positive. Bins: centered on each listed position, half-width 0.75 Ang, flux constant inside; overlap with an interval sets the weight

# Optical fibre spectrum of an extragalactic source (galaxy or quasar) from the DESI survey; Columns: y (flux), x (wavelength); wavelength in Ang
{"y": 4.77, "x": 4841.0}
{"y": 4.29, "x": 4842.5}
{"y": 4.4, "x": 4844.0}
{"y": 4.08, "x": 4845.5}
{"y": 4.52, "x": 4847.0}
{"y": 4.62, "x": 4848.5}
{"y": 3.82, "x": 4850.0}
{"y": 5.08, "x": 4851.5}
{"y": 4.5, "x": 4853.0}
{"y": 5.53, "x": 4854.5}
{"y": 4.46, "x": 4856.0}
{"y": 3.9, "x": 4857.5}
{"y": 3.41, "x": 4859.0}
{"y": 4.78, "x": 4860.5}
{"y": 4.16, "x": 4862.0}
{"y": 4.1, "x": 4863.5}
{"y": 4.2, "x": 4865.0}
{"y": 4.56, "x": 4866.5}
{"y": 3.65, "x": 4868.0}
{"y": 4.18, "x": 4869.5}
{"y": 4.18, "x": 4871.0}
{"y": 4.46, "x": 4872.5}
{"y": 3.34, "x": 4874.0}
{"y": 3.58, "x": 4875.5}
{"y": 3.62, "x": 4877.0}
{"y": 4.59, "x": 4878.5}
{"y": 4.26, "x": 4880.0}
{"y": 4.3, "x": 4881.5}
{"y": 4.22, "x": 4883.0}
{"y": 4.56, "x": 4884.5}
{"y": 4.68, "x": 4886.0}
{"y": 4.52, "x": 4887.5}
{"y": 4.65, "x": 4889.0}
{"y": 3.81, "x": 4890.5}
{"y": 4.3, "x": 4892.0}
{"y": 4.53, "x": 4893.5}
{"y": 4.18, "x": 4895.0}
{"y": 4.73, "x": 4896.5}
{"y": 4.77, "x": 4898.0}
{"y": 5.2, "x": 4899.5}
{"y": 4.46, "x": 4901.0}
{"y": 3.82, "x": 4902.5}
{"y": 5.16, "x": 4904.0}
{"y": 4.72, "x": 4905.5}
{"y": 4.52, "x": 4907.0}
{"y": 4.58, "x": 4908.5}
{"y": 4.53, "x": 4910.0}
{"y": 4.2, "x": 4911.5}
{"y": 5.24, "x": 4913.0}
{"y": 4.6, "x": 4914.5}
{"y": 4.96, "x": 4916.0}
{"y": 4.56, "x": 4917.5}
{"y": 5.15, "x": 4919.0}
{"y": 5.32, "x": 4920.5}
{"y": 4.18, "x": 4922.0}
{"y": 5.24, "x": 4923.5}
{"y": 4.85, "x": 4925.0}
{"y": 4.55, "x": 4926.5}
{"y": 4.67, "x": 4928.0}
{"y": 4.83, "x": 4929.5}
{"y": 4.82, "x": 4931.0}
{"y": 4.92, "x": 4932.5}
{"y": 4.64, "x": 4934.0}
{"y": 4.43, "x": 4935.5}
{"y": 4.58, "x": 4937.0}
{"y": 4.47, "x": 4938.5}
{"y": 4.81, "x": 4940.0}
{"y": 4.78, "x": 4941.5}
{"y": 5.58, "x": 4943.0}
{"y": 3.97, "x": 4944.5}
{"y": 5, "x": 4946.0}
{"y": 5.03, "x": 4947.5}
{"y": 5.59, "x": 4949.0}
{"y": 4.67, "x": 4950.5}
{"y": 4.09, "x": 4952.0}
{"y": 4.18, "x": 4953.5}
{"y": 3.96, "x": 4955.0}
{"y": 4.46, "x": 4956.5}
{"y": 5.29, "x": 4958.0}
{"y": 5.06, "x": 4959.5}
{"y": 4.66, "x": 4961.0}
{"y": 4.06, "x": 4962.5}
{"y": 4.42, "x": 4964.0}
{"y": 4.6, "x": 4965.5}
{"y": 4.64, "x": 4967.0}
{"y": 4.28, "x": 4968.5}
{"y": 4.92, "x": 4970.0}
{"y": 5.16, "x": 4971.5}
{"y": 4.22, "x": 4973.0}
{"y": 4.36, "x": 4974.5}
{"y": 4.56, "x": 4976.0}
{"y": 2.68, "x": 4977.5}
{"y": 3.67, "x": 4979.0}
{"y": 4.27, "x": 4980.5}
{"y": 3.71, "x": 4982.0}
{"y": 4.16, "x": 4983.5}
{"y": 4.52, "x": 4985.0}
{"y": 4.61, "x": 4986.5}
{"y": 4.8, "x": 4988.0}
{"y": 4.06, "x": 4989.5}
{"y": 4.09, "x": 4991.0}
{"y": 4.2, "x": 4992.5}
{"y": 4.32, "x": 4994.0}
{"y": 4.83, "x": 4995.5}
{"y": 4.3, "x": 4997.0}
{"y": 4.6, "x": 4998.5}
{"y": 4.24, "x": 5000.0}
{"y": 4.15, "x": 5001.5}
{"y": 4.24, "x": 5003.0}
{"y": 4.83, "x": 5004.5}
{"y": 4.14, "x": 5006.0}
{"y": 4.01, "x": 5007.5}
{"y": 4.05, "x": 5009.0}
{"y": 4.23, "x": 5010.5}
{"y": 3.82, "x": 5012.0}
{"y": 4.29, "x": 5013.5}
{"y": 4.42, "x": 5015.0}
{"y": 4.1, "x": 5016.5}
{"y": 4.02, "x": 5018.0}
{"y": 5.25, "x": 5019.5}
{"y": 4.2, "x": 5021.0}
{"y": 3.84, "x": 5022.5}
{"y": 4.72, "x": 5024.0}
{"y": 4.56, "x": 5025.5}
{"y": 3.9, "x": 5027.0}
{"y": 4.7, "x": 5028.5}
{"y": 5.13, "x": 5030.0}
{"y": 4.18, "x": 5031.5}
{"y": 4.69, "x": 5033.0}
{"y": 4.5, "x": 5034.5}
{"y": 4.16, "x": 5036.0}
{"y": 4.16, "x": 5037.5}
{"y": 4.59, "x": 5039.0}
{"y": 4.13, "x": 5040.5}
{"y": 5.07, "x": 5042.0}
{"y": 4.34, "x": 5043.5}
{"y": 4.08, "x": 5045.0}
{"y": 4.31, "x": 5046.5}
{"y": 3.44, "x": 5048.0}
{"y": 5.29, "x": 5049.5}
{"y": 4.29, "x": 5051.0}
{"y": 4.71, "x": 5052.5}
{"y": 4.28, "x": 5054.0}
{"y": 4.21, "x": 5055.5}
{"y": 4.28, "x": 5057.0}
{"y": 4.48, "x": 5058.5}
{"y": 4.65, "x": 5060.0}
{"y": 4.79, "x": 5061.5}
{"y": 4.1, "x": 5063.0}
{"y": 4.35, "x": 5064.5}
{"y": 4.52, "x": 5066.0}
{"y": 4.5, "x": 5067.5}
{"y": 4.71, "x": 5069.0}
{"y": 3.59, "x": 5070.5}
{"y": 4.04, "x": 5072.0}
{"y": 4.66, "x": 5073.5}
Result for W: 0.2 Ang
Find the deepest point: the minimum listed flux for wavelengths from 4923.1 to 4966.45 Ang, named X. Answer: 3.96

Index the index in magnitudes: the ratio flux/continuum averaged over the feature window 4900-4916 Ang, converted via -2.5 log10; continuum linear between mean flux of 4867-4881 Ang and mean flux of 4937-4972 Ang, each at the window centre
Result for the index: -0.08 mag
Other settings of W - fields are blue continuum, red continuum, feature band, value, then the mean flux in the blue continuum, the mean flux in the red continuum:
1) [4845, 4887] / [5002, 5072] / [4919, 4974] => -4.9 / 4.26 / 4.36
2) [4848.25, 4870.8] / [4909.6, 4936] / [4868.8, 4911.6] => 1.6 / 4.32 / 4.77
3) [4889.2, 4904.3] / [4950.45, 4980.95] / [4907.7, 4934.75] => -2.0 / 4.48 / 4.39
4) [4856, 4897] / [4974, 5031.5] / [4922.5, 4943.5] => -2.7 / 4.2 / 4.28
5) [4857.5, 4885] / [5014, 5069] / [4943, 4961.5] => -1.9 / 4.11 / 4.42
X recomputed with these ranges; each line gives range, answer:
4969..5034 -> 2.68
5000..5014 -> 3.82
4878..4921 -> 3.81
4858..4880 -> 3.34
